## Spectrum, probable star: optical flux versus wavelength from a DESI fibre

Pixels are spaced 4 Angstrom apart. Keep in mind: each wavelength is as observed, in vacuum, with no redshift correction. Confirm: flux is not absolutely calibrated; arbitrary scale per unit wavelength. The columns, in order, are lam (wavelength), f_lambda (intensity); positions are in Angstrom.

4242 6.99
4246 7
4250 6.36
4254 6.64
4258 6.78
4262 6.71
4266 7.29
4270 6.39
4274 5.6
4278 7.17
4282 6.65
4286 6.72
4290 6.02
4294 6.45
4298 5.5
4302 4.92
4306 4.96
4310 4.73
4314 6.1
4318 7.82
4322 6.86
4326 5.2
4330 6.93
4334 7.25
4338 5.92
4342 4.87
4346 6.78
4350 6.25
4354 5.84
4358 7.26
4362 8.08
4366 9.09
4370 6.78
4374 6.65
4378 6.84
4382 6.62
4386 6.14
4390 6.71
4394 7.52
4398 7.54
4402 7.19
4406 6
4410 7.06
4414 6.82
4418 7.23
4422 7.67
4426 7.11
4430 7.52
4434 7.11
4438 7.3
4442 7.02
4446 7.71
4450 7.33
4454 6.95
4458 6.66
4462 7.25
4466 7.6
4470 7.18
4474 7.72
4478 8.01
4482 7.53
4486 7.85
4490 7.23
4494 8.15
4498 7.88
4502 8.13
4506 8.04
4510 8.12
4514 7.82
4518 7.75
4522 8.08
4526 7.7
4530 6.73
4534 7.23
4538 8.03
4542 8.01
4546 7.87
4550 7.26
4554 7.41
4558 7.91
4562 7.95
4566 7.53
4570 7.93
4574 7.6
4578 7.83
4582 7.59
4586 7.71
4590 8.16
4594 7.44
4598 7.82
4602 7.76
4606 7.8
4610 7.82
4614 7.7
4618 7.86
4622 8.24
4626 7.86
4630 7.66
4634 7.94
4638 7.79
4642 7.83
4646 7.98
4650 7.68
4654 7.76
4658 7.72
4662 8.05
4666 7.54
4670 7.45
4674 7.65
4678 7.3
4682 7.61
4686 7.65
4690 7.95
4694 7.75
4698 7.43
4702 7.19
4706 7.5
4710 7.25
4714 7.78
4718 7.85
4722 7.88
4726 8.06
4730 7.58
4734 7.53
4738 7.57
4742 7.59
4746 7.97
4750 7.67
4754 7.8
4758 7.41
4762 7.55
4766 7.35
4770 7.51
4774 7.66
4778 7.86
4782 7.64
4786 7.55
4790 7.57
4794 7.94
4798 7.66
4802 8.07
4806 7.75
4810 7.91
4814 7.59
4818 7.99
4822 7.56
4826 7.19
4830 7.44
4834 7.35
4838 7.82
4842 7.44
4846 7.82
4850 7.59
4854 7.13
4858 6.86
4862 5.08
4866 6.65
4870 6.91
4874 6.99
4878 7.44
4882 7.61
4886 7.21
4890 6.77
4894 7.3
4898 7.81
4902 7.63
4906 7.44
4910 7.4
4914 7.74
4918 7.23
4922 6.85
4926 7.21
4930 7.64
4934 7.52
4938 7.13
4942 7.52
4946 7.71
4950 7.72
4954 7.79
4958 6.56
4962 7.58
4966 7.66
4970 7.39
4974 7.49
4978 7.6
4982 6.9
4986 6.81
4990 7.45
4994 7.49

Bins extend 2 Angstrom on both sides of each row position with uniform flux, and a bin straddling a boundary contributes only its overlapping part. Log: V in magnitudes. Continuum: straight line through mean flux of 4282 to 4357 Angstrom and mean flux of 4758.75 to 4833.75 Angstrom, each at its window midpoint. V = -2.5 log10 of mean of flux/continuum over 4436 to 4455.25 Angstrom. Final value -0.12 mag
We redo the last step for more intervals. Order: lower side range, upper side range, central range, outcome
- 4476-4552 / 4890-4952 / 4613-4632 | -0.03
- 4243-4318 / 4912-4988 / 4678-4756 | -0.10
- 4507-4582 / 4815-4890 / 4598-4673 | -0.03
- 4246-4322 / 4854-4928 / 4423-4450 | -0.13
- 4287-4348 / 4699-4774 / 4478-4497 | -0.16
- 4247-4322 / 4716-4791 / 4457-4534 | -0.11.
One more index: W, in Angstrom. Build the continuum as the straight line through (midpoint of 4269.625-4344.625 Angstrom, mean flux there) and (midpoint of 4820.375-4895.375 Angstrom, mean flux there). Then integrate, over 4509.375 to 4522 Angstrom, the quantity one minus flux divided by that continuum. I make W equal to -2.7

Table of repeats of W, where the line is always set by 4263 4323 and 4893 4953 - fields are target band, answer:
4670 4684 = -1.1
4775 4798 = -1.6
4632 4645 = -1.8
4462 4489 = -4.2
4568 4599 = -4.4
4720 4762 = -3.5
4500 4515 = -3.2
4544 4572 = -4.0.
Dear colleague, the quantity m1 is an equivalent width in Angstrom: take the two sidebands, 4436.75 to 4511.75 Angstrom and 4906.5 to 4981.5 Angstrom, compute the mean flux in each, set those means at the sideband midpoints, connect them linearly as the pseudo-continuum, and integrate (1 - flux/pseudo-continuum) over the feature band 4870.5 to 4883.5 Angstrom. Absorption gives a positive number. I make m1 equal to 0.27 Angstrom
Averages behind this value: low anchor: 7.56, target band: 7.29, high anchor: 7.42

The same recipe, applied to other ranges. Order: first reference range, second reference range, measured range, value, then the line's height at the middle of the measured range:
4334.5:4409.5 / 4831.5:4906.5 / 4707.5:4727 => -1.8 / 7.08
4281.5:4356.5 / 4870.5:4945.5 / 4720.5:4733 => -1.5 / 6.97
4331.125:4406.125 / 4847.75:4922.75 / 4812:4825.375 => -1.0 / 7.11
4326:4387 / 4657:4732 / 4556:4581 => -1.7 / 7.29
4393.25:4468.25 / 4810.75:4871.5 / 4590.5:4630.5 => -3.4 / 7.21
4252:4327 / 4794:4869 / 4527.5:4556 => -3.1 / 6.78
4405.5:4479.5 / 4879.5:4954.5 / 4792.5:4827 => -1.7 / 7.38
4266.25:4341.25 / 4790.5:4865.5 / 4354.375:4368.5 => -3.4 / 6.32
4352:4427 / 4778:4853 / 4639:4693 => -1.9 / 7.45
